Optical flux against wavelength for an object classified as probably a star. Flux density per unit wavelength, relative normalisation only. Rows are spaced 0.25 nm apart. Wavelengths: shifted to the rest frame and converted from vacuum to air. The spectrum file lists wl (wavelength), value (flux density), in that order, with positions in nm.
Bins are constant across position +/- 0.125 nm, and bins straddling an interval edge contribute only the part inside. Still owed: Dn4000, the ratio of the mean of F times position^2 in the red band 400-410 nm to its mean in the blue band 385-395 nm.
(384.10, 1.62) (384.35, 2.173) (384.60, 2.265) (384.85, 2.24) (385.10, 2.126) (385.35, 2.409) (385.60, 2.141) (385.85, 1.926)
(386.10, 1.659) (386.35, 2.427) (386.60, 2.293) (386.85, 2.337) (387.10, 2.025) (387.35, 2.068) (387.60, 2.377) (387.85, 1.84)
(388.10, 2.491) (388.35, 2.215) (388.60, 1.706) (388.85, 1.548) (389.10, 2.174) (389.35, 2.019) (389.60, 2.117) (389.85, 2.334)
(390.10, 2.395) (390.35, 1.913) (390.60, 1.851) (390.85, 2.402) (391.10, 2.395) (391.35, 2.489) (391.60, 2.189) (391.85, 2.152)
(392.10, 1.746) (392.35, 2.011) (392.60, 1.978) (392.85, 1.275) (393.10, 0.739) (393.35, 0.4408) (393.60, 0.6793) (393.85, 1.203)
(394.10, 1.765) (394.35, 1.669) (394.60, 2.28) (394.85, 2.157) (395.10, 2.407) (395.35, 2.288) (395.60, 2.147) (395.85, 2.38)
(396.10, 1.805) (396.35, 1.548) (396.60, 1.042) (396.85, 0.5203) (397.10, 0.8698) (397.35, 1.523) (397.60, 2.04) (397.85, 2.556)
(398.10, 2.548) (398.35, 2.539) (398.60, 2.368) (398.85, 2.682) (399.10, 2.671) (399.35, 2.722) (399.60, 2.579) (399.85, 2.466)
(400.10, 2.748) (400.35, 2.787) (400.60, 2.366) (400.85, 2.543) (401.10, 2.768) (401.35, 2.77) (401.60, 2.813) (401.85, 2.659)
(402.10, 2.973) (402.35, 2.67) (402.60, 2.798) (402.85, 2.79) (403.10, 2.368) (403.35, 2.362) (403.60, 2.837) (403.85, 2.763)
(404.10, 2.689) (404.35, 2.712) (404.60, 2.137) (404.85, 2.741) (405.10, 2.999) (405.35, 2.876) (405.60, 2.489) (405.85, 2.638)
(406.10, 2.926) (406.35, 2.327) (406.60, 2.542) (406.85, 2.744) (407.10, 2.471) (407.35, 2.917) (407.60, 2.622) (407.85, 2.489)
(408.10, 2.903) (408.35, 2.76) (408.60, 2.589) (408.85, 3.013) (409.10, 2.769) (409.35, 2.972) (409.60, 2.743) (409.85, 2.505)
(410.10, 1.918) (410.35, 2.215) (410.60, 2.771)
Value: 1.49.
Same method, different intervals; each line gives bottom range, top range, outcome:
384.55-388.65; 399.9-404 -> 1.35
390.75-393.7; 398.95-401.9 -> 1.62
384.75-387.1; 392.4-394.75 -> 0.66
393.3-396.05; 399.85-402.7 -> 1.55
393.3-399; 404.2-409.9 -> 1.56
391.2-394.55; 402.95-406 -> 1.76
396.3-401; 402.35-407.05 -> 1.25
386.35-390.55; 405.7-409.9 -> 1.41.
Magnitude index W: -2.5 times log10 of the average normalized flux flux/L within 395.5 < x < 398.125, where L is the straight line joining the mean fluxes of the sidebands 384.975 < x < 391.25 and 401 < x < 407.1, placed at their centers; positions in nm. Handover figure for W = 0.39 mag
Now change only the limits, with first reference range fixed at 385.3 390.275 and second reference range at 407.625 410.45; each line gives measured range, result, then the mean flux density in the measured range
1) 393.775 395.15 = 0.19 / 1.91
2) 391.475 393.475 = 0.38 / 1.57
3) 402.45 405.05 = -0.05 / 2.63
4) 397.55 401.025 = -0.07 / 2.56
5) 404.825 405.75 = -0.10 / 2.78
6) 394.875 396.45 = 0.10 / 2.11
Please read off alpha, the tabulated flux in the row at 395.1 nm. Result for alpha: 2.407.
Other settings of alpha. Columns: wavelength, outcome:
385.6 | 2.141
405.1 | 2.999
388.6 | 1.706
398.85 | 2.682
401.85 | 2.659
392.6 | 1.978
